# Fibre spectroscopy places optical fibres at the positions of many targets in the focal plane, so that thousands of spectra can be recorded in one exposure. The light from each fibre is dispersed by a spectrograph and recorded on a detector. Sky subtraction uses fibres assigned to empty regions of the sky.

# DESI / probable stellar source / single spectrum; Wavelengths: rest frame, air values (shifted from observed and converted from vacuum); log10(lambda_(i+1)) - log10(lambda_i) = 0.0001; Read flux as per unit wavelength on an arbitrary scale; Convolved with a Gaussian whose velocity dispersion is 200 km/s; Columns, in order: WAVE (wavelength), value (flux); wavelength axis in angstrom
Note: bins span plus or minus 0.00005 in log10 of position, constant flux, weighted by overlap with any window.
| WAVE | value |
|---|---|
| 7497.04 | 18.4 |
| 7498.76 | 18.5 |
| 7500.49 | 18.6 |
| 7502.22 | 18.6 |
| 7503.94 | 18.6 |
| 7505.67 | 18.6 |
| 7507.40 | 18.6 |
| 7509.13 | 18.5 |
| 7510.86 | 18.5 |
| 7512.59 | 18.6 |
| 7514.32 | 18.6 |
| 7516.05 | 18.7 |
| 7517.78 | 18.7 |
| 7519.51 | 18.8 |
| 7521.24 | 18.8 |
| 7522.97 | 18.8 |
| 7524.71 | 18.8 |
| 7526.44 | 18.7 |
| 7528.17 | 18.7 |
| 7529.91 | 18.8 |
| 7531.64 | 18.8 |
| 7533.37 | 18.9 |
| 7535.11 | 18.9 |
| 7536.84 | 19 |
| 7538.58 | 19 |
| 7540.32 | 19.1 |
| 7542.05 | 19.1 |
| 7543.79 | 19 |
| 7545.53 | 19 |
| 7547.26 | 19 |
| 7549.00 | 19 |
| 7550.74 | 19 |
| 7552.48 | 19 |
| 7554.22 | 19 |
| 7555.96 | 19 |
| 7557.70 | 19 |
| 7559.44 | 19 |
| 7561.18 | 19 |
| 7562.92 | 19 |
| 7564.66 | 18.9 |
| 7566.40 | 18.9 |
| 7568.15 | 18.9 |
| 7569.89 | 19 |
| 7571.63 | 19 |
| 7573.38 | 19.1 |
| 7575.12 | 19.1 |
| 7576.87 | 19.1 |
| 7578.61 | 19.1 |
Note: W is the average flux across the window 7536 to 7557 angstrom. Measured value 19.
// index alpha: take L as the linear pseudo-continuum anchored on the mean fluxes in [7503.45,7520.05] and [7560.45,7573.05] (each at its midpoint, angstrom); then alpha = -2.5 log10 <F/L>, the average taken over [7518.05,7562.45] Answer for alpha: -0.01 mag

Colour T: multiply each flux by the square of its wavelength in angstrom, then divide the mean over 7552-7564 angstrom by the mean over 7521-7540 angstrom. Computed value 1.02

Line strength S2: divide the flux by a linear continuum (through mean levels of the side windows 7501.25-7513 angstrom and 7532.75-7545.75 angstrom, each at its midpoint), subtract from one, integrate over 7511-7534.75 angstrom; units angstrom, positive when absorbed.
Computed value 0.0 angstrom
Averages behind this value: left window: 18.6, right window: 19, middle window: 18.7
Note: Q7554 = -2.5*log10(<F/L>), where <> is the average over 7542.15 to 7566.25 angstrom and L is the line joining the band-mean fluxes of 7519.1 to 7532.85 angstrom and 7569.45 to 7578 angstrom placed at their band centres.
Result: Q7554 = 0.00 mag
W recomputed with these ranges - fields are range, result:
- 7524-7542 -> 18.9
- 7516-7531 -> 18.8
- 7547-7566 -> 19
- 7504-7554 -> 18.8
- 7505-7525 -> 18.7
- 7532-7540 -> 18.9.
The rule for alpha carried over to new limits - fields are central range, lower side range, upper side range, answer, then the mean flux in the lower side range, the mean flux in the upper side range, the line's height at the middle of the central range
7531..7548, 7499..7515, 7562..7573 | -0.01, 18.6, 19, 18.8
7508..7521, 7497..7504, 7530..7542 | 0.01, 18.6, 19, 18.7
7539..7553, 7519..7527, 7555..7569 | -0.01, 18.8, 19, 18.9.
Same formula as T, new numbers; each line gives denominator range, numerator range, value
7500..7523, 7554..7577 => 1.03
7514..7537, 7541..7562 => 1.02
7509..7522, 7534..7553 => 1.03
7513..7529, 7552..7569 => 1.02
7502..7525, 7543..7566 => 1.03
